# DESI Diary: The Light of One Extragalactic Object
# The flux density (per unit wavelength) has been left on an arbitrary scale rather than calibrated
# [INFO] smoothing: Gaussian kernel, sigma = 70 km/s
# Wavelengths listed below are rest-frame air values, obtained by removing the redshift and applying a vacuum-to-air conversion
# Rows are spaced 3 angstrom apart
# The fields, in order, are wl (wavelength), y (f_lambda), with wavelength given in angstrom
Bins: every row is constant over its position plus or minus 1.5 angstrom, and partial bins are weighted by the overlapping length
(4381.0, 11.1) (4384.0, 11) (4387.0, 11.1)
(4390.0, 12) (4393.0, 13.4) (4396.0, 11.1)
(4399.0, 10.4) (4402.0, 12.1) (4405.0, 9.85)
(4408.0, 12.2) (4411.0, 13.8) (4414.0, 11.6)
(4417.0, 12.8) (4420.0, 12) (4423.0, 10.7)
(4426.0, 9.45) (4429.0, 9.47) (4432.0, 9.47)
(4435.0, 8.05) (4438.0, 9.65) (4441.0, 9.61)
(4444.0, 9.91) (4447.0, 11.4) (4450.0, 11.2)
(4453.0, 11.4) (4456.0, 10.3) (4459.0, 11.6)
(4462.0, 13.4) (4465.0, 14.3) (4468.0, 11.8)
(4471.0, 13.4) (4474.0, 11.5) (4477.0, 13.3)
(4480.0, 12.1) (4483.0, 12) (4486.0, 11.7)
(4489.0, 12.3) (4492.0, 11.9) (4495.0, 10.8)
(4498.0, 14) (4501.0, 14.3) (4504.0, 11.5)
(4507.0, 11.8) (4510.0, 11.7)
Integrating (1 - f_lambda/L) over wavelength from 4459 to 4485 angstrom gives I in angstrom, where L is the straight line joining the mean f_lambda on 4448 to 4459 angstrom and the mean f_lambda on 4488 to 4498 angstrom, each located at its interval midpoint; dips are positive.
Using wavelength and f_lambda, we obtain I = -2.6 angstrom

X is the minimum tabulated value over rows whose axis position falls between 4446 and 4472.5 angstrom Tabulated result 10.3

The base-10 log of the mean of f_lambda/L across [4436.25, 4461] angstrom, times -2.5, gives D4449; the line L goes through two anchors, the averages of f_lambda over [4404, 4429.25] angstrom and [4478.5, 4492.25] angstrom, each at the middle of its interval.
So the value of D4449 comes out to 0.10 mag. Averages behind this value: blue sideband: 11.4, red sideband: 12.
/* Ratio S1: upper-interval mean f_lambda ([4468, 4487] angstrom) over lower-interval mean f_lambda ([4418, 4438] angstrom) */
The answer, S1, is 1.24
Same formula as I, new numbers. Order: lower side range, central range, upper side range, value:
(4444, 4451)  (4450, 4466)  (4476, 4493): -1.0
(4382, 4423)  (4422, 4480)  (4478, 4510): 4.5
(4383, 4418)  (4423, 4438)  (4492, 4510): 3.3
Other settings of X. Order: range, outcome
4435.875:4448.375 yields 9.61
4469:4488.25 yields 11.5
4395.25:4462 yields 8.05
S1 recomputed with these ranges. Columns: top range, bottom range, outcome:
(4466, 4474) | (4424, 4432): 1.31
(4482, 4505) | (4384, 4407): 1.08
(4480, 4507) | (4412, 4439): 1.18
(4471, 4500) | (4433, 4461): 1.18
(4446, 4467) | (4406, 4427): 1.01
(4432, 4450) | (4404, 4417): 0.82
